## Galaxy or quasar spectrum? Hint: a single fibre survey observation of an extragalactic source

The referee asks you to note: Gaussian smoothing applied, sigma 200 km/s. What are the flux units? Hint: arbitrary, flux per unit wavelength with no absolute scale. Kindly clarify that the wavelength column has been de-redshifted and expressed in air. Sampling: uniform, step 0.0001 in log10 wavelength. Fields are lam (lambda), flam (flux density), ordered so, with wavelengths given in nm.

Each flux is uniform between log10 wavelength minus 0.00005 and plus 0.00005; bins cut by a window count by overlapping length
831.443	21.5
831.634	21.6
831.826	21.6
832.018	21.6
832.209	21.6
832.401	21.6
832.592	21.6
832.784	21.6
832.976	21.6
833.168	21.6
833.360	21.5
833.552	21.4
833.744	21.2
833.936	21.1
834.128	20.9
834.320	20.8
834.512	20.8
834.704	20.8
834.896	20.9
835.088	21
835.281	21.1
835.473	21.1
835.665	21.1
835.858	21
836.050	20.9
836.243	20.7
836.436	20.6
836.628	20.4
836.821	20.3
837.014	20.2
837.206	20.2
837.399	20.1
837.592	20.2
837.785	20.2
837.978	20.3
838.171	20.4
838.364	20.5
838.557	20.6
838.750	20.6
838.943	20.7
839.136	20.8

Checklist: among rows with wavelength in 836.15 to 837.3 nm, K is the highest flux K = 20.7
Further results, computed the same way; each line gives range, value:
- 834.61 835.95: 21.1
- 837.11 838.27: 20.4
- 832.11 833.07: 21.6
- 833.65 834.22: 21.2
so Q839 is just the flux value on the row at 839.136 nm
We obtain 20.8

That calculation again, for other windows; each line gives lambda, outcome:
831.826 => 21.6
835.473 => 21.1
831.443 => 21.5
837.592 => 20.2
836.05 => 20.9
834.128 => 20.9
